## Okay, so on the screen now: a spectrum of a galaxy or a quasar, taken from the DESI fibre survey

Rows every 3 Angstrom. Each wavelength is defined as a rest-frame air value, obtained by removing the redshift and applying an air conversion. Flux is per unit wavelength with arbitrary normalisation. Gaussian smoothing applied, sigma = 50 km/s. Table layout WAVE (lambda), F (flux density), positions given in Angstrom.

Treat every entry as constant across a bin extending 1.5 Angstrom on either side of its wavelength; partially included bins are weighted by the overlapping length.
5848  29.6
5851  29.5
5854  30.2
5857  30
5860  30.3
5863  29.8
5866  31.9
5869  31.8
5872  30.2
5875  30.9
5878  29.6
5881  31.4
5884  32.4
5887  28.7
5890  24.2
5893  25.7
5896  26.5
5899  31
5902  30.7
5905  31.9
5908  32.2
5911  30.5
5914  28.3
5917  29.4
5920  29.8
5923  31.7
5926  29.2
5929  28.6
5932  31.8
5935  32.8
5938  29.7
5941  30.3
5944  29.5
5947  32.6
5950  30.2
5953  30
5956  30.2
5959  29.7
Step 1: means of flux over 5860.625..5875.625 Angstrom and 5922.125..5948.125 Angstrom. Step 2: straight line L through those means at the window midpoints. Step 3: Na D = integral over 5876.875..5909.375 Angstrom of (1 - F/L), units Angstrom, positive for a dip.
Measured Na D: 1.4 Angstrom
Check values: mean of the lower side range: 30.9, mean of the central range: 29.5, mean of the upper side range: 30.6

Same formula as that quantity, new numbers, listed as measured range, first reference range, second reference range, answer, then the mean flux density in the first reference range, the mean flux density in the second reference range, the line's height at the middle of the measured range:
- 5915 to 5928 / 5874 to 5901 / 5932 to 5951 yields 0.1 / 28.9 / 30.9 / 30.2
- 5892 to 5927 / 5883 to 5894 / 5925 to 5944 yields -1.1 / 27.6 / 30.4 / 28.9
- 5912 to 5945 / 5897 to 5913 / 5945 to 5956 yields 0.8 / 31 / 30.8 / 30.9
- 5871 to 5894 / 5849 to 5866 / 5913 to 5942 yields 0.7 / 30.1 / 30.2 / 30.1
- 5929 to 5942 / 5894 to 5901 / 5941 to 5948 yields -0.2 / 28.7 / 30.8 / 30.4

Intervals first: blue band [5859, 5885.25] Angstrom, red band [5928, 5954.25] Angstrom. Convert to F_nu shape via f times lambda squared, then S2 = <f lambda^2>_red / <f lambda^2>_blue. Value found 1.01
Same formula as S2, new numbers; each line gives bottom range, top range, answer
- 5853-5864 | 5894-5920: 1.01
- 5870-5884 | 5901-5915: 1.01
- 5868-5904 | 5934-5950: 1.07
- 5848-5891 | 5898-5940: 1.03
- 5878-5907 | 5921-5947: 1.06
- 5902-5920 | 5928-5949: 1.02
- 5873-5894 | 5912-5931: 1.03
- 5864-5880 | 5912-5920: 0.96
